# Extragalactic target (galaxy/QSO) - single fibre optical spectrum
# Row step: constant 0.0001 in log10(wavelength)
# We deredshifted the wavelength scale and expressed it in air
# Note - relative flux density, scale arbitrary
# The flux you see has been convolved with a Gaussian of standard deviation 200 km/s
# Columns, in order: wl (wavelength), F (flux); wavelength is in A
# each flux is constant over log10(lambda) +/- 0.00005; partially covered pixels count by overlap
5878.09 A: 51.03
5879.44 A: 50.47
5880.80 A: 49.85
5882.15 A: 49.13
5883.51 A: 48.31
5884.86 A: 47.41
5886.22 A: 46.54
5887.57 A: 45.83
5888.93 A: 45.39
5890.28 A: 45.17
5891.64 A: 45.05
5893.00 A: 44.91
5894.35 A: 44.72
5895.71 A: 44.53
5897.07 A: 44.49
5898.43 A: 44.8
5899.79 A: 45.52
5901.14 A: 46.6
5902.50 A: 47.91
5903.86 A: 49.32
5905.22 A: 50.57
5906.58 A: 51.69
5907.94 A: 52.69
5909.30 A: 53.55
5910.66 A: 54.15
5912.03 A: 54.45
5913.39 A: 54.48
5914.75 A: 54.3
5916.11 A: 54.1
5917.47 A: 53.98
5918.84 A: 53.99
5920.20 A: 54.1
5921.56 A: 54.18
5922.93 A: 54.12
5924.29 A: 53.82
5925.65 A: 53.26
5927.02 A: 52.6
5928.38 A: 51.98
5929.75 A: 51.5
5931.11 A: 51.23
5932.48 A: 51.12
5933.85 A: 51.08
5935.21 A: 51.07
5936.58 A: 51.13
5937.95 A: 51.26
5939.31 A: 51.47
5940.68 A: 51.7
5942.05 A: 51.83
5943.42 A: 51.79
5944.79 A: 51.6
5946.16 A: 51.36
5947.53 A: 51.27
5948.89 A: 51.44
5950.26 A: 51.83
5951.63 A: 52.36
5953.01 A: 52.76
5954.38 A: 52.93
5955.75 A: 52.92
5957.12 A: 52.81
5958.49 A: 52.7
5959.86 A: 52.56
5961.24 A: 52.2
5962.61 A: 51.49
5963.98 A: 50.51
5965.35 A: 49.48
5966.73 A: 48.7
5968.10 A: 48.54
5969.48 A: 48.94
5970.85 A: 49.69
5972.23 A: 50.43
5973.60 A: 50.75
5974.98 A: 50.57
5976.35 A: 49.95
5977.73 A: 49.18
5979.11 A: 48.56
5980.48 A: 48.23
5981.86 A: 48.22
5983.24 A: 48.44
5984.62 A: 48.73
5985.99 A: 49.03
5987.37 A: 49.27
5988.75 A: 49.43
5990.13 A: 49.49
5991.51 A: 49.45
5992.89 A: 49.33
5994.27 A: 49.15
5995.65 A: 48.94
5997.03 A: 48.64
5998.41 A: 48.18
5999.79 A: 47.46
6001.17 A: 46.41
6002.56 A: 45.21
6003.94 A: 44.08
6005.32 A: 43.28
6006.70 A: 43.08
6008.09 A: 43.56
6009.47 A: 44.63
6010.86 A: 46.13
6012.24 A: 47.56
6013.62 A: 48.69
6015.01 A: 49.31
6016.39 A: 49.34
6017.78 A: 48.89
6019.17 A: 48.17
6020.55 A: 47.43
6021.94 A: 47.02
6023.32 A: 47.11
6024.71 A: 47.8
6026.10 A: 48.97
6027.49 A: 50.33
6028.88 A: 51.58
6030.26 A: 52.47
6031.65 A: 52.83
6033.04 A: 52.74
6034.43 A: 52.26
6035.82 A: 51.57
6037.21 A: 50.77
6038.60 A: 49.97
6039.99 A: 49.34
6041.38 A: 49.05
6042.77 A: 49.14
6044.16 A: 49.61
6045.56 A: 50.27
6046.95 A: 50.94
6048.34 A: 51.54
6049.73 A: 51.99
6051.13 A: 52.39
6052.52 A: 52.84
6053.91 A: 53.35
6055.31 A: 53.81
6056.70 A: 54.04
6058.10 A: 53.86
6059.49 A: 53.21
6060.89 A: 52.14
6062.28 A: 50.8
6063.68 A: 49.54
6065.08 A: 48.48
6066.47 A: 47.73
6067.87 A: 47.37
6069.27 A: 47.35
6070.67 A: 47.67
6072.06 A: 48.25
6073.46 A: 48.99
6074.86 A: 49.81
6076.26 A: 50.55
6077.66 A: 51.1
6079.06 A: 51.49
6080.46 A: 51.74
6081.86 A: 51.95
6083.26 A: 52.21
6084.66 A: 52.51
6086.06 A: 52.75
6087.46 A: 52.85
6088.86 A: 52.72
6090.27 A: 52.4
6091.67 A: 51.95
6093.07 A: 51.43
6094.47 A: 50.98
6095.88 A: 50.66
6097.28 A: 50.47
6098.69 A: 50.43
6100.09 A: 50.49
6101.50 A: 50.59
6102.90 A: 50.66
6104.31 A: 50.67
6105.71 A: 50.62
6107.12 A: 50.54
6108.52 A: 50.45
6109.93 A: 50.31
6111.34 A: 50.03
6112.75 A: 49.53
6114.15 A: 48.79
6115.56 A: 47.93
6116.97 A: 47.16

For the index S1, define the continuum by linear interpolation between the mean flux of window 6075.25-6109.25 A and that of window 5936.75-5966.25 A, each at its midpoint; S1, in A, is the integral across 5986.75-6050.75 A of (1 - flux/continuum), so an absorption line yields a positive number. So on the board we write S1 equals 3.47 A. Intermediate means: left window 51.8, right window 51.3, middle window 48.8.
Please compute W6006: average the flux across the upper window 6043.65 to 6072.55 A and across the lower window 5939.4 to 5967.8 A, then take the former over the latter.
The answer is 0.98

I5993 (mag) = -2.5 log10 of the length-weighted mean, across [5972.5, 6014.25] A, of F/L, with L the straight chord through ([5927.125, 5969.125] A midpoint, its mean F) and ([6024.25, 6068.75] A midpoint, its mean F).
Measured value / 0.08 mag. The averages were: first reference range 51.5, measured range 47.8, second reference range 51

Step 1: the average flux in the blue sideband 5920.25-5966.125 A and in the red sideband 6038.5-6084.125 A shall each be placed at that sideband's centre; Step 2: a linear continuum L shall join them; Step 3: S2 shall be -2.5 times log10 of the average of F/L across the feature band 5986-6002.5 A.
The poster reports 0.06 mag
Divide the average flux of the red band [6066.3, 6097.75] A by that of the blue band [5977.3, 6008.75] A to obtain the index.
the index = 1.06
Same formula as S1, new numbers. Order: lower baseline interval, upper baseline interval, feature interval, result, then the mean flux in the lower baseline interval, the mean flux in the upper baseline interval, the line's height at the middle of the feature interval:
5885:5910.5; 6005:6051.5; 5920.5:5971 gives -3.9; 47.3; 49.1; 48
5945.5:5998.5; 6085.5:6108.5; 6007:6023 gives 1.1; 50.2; 51.2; 50.6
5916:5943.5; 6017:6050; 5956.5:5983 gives 0.7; 52.4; 50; 51.5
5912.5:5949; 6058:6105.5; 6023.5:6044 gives 0.3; 52.5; 50.7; 51.3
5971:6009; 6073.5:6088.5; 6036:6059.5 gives -0.6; 48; 51.6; 50.3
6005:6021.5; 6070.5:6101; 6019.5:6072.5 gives -1.9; 46.7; 51.1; 48.7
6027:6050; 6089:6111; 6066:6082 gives 0.5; 51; 50.9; 50.9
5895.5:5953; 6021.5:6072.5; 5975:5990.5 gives 0.6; 51.5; 50.6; 51.1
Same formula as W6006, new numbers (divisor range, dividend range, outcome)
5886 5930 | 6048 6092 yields 1.02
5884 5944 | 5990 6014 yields 0.93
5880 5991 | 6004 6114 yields 1.00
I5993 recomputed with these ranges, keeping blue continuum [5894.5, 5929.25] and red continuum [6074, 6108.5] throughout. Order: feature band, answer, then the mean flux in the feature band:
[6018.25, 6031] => 0.049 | 49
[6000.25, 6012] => 0.149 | 44.7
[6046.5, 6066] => -0.016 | 52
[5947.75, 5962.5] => -0.023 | 52.4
